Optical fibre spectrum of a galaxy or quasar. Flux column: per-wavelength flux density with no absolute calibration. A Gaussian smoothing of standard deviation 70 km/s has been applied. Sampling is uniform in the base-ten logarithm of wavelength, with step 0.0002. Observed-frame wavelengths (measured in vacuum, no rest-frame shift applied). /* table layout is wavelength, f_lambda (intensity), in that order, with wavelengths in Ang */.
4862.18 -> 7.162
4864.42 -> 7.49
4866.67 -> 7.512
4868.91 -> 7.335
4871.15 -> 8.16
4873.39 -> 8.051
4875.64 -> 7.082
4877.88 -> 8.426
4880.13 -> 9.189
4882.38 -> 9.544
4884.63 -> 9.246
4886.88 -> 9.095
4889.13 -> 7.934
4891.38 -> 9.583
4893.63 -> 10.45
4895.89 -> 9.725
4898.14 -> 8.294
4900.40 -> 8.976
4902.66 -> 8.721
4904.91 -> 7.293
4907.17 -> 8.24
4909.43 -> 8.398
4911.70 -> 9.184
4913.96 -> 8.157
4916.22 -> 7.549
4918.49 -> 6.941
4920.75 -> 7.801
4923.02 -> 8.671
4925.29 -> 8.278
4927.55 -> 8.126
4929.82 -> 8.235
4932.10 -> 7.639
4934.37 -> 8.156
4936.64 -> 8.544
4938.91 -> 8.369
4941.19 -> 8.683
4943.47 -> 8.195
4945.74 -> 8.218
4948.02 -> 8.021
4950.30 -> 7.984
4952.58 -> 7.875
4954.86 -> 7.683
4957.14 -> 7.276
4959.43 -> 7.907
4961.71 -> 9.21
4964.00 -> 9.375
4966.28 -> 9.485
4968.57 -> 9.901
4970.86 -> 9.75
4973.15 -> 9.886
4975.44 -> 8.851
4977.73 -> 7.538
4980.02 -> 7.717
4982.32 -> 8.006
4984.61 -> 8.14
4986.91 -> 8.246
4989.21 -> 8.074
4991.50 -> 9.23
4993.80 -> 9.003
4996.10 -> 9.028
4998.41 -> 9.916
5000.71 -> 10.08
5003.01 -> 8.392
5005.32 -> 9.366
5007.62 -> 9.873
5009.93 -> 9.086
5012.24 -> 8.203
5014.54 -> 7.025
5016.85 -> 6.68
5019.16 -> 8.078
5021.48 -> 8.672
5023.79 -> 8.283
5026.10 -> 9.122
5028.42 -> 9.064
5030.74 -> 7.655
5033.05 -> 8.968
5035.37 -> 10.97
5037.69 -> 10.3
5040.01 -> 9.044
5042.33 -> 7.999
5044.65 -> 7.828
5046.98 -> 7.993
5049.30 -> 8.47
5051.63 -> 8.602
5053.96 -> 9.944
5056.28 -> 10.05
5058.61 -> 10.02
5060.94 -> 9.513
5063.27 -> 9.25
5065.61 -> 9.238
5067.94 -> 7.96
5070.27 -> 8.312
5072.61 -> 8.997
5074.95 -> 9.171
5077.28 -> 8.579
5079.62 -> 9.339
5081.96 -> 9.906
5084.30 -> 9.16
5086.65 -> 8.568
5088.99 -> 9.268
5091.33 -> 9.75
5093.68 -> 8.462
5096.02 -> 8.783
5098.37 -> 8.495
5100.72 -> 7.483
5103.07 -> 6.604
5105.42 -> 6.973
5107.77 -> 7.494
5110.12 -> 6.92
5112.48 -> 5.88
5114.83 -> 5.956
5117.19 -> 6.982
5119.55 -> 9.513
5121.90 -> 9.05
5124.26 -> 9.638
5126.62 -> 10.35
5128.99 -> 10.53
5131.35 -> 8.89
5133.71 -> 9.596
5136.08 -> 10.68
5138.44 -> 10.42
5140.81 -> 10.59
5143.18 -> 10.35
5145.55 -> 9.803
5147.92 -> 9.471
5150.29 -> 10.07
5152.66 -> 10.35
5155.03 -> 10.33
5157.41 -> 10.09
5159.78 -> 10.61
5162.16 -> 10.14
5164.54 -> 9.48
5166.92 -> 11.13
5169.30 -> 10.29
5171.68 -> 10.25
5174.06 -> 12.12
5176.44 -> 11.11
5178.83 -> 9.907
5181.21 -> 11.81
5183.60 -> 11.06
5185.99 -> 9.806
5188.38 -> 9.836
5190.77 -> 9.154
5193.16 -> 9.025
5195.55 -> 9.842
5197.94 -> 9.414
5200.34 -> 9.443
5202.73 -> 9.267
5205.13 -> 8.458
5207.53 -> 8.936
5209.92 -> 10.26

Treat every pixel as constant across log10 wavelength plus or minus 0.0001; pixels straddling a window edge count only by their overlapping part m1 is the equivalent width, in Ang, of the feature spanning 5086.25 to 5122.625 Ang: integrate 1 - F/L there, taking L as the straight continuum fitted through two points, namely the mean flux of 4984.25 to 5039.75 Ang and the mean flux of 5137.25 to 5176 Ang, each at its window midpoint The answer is 7.2 Ang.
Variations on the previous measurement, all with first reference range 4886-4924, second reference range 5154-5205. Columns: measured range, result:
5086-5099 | 1.0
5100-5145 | 5.4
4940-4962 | 1.8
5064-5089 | 1.6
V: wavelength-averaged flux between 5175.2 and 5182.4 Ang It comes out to 11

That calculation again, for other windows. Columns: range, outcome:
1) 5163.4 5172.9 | 10.3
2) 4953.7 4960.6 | 7.63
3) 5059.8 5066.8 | 9.32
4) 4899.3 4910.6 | 8.32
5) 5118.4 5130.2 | 9.82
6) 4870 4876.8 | 7.77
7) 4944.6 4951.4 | 8.08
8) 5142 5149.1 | 9.87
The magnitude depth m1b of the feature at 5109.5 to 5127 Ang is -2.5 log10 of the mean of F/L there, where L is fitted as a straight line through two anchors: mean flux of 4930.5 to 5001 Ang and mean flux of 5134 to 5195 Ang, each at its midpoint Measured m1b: 0.24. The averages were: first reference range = 8.56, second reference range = 10.3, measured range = 7.97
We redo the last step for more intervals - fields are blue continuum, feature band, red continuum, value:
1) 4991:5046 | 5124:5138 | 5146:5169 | -0.01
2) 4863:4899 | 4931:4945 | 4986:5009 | 0.07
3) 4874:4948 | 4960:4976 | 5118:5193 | -0.07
